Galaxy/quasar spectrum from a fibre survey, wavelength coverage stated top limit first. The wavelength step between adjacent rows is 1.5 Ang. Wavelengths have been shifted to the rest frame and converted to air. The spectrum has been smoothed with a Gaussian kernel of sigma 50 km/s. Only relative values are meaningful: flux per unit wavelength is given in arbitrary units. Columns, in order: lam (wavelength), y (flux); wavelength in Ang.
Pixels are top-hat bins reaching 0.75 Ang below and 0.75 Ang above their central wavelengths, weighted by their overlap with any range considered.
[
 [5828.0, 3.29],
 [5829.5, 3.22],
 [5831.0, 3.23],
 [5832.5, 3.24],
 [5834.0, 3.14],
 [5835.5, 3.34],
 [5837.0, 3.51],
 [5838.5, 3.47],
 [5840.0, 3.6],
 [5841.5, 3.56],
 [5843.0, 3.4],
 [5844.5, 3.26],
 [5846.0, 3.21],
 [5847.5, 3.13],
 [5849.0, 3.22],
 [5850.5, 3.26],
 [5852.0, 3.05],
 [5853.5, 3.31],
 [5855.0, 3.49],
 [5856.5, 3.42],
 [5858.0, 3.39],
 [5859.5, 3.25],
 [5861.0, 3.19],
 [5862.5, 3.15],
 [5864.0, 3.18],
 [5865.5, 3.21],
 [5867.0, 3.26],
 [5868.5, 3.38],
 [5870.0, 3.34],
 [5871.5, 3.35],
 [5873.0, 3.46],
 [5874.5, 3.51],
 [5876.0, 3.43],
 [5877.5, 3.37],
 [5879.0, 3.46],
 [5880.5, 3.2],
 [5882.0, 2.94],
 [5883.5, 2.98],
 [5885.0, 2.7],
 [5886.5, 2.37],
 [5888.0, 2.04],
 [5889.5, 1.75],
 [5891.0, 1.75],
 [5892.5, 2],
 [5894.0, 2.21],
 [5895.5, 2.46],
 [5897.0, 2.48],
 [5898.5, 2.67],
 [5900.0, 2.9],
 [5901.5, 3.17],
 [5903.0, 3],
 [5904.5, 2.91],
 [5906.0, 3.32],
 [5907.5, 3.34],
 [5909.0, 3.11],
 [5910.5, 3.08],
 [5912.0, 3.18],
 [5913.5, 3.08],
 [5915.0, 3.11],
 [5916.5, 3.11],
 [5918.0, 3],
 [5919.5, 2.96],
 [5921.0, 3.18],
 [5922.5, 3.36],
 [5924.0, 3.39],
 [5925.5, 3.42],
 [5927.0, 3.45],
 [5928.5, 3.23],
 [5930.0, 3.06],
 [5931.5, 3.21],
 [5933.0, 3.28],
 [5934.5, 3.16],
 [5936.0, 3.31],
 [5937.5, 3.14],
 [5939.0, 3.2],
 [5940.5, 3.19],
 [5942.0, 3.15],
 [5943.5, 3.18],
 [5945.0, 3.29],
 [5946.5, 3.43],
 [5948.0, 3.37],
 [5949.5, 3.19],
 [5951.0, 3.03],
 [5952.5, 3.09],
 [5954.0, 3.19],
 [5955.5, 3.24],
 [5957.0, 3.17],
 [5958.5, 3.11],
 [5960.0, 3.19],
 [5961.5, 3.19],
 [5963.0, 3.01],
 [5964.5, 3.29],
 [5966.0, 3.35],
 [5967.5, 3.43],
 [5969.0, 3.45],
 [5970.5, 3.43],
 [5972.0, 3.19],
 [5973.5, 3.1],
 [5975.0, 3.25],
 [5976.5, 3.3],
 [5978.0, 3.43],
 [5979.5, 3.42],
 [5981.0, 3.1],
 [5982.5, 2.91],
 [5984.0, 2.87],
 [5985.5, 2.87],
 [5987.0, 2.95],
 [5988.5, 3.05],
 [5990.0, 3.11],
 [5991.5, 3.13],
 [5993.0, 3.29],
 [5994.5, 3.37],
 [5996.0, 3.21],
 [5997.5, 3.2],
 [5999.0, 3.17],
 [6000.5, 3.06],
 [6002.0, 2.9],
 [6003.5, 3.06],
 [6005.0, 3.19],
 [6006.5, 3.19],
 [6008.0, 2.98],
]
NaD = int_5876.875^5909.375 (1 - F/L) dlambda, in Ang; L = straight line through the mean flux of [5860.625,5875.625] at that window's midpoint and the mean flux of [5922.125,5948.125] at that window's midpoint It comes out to 5.6 Ang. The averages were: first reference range 3.31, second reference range 3.26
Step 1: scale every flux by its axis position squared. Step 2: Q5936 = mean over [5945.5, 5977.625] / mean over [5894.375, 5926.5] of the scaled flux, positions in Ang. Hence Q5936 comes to 1.08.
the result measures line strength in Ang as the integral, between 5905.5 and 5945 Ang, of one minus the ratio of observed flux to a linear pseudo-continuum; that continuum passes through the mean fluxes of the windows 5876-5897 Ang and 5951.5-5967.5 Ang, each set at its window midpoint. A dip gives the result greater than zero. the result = -4.0 Ang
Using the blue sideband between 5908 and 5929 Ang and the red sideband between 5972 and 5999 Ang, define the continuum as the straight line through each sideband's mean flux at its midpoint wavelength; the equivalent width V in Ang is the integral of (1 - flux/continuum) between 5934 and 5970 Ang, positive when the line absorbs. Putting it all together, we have -0.6 Ang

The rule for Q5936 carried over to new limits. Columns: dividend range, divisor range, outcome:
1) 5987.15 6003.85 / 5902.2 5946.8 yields 1.01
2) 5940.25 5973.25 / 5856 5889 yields 1.06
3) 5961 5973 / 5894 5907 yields 1.19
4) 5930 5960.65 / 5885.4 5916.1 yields 1.20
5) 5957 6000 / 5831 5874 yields 1.00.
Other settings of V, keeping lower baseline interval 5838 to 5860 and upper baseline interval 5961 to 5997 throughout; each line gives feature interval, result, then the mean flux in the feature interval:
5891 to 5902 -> 2.67 Ang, 2.49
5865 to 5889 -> 1.42 Ang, 3.11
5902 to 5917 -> 0.66 Ang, 3.12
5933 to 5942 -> 0.10 Ang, 3.2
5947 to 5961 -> 0.18 Ang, 3.18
